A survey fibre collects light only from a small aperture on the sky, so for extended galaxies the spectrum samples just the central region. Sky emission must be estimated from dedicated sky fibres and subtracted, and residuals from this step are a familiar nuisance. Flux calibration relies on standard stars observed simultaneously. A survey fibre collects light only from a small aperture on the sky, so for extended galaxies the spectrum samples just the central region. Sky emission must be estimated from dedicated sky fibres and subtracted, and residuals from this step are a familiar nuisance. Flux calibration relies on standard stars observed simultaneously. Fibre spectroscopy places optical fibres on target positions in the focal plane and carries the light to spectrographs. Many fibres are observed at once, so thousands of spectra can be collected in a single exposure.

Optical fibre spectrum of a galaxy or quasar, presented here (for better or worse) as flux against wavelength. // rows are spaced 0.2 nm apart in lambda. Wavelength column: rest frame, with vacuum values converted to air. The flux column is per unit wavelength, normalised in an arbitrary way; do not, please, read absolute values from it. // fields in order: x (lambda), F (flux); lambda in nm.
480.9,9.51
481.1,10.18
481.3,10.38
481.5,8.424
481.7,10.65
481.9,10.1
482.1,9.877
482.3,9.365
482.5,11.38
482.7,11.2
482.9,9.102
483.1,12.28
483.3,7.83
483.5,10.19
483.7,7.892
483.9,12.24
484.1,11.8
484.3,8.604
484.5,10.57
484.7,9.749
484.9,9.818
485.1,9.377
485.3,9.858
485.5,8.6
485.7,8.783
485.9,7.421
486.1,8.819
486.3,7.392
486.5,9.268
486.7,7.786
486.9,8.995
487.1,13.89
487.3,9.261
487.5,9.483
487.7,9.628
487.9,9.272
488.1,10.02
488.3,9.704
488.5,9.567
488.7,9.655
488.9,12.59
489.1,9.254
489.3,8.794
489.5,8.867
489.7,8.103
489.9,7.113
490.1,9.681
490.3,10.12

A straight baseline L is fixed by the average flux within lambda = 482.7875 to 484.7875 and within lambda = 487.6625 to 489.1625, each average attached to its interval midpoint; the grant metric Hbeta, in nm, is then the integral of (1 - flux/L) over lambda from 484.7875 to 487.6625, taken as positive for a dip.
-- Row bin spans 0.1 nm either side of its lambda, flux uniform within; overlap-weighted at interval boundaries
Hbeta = 0.23 nm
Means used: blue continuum 10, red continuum 9.99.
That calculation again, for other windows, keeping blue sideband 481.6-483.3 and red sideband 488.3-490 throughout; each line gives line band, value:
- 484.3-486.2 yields 0.136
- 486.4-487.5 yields -0.022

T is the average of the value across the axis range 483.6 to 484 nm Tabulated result 10.1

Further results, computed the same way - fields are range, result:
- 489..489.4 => 9.02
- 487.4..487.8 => 9.56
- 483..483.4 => 10.1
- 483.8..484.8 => 10.6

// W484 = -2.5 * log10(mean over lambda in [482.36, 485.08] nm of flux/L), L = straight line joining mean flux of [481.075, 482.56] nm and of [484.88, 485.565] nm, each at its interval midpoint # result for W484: -0.05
